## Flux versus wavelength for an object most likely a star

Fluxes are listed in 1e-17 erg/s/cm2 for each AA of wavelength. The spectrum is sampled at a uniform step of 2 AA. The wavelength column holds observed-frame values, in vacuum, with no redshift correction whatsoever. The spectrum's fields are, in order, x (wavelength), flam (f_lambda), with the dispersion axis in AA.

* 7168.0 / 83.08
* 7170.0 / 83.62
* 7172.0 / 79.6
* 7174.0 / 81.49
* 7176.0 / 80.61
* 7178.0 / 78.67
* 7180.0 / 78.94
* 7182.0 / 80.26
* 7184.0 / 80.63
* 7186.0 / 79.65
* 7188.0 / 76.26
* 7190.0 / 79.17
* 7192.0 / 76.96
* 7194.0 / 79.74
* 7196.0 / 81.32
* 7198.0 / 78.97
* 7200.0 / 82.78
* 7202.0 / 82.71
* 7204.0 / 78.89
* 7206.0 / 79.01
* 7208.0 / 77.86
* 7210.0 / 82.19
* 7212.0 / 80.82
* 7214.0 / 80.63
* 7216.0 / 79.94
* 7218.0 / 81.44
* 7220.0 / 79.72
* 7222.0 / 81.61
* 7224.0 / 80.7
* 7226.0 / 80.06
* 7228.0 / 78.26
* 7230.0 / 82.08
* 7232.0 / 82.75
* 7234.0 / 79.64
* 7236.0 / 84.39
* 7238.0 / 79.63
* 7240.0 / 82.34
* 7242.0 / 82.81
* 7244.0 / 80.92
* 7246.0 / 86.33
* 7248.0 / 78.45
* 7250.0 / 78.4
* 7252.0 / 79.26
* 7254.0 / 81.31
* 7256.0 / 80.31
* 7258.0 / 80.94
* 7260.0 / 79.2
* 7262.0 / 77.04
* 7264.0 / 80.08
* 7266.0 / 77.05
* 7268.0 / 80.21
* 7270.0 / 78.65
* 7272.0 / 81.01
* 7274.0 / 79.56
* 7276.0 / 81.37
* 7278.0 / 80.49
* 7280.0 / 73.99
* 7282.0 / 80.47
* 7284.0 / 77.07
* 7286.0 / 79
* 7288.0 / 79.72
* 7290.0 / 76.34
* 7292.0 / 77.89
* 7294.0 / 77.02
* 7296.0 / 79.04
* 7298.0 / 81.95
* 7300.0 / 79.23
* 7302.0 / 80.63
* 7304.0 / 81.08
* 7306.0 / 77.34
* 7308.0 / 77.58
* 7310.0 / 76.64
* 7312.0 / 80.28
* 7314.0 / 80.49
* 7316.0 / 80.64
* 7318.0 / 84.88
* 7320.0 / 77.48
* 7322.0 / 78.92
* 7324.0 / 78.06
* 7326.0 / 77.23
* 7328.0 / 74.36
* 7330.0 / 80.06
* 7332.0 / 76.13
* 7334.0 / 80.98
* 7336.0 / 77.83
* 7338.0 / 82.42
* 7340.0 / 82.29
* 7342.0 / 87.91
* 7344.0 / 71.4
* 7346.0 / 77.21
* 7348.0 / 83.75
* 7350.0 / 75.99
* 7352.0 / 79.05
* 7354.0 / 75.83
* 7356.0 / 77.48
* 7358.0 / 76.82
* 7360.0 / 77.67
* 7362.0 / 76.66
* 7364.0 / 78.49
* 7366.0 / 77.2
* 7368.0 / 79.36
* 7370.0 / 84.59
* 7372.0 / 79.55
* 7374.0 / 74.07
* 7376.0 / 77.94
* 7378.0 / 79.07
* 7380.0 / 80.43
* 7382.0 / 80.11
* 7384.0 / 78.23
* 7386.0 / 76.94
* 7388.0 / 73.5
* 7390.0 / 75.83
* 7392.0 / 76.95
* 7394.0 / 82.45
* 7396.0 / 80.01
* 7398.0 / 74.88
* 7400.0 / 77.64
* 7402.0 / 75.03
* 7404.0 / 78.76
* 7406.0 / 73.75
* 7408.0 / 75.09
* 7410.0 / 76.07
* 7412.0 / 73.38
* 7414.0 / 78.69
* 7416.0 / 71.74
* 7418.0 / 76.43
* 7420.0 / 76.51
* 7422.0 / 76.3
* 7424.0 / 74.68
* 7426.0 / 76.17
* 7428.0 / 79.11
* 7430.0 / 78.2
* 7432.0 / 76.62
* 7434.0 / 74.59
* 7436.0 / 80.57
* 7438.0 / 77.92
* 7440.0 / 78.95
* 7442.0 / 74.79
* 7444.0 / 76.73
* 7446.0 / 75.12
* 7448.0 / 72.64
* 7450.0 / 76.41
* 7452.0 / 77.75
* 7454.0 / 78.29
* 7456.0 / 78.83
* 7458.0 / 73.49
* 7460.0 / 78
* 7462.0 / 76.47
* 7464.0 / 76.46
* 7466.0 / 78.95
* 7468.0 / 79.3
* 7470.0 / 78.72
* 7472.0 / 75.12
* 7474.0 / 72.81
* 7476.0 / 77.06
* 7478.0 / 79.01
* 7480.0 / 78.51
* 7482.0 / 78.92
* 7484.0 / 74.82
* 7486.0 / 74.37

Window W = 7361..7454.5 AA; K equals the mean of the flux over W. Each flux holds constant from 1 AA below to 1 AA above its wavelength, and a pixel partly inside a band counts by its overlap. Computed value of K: 77.1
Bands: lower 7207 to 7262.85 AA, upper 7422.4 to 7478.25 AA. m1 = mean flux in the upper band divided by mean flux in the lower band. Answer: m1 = 1.0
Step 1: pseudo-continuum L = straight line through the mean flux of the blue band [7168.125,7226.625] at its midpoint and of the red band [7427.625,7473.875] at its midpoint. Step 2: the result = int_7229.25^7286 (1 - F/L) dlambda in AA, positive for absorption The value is -0.5 AA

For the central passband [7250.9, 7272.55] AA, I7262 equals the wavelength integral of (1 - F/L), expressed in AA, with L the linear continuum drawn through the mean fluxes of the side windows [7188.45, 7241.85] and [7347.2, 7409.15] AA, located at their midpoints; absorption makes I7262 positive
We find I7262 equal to 0.1 AA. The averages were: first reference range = 80.5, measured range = 79.5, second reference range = 77.8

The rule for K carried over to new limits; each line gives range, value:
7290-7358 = 79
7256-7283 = 79.3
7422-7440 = 77.3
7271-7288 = 79.2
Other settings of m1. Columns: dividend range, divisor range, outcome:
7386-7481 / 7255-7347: 0.97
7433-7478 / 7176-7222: 0.96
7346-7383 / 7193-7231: 0.98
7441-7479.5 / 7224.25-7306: 0.96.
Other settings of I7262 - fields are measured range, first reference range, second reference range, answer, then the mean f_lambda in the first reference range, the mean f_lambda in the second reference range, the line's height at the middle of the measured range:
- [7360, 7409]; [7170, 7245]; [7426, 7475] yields 0.1 AA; 80.4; 76.9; 77.8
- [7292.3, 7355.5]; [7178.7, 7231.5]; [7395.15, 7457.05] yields -0.8 AA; 80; 76.5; 78.1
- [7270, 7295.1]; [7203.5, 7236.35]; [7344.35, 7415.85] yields 0.2 AA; 80.5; 77.5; 79.4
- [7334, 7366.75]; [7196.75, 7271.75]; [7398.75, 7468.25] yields -0.2 AA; 80.5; 76.5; 78.2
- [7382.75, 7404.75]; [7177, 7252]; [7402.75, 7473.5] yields 0.0 AA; 80.4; 76.6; 77.3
